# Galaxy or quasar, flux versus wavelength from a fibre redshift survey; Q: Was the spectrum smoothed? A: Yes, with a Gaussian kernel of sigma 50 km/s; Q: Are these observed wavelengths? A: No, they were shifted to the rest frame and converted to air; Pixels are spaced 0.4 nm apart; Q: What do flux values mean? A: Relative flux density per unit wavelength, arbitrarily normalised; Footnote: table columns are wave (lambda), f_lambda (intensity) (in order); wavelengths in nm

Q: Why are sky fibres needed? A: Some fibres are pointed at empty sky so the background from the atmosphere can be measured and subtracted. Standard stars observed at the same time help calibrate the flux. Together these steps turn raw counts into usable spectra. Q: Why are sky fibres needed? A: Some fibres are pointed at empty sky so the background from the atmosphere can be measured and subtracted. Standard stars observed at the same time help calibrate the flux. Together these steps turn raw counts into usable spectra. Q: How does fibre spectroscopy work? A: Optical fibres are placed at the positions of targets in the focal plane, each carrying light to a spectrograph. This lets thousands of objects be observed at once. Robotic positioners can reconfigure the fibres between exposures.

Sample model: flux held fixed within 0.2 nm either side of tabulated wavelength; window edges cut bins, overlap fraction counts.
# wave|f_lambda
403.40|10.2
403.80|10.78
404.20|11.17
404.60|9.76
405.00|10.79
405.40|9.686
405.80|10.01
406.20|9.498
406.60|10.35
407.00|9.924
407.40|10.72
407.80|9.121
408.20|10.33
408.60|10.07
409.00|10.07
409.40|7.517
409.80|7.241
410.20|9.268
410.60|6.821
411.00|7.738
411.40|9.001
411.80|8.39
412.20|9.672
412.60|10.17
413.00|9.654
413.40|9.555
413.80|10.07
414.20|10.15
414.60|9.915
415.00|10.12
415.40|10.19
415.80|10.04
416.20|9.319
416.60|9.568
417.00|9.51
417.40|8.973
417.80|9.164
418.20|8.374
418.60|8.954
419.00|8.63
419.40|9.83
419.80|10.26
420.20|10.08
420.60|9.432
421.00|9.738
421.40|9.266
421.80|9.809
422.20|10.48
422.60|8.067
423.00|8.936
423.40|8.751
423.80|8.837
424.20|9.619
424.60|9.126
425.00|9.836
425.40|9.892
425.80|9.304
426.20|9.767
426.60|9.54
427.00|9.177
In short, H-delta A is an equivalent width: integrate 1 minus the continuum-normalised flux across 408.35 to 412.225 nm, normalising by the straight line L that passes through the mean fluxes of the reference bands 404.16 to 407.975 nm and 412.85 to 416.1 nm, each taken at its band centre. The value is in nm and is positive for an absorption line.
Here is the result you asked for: 0.56 nm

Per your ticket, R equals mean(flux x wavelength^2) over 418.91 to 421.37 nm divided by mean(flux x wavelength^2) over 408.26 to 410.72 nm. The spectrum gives 1.2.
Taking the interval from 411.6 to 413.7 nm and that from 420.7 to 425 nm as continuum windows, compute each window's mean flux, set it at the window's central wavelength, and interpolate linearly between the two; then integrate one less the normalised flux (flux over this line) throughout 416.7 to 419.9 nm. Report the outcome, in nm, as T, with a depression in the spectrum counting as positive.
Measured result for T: 0.07 nm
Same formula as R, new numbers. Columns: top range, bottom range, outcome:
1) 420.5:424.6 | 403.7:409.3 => 0.99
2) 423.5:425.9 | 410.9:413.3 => 1.09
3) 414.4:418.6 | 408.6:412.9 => 1.12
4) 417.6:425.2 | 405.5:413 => 1.07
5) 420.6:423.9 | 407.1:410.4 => 1.06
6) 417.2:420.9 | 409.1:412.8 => 1.14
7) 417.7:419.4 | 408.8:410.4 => 1.09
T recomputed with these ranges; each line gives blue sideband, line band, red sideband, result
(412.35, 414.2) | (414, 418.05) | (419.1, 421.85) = 0.062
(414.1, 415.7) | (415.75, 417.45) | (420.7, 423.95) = 0.072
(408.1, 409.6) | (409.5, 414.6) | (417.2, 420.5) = 0.219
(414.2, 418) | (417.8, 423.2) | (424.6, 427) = 0.148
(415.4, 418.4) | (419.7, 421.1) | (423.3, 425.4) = -0.080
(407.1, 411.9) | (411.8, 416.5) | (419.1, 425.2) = -0.375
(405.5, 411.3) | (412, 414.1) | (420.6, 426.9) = -0.132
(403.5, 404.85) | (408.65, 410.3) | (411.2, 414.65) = 0.225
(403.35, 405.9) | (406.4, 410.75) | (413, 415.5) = 0.408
